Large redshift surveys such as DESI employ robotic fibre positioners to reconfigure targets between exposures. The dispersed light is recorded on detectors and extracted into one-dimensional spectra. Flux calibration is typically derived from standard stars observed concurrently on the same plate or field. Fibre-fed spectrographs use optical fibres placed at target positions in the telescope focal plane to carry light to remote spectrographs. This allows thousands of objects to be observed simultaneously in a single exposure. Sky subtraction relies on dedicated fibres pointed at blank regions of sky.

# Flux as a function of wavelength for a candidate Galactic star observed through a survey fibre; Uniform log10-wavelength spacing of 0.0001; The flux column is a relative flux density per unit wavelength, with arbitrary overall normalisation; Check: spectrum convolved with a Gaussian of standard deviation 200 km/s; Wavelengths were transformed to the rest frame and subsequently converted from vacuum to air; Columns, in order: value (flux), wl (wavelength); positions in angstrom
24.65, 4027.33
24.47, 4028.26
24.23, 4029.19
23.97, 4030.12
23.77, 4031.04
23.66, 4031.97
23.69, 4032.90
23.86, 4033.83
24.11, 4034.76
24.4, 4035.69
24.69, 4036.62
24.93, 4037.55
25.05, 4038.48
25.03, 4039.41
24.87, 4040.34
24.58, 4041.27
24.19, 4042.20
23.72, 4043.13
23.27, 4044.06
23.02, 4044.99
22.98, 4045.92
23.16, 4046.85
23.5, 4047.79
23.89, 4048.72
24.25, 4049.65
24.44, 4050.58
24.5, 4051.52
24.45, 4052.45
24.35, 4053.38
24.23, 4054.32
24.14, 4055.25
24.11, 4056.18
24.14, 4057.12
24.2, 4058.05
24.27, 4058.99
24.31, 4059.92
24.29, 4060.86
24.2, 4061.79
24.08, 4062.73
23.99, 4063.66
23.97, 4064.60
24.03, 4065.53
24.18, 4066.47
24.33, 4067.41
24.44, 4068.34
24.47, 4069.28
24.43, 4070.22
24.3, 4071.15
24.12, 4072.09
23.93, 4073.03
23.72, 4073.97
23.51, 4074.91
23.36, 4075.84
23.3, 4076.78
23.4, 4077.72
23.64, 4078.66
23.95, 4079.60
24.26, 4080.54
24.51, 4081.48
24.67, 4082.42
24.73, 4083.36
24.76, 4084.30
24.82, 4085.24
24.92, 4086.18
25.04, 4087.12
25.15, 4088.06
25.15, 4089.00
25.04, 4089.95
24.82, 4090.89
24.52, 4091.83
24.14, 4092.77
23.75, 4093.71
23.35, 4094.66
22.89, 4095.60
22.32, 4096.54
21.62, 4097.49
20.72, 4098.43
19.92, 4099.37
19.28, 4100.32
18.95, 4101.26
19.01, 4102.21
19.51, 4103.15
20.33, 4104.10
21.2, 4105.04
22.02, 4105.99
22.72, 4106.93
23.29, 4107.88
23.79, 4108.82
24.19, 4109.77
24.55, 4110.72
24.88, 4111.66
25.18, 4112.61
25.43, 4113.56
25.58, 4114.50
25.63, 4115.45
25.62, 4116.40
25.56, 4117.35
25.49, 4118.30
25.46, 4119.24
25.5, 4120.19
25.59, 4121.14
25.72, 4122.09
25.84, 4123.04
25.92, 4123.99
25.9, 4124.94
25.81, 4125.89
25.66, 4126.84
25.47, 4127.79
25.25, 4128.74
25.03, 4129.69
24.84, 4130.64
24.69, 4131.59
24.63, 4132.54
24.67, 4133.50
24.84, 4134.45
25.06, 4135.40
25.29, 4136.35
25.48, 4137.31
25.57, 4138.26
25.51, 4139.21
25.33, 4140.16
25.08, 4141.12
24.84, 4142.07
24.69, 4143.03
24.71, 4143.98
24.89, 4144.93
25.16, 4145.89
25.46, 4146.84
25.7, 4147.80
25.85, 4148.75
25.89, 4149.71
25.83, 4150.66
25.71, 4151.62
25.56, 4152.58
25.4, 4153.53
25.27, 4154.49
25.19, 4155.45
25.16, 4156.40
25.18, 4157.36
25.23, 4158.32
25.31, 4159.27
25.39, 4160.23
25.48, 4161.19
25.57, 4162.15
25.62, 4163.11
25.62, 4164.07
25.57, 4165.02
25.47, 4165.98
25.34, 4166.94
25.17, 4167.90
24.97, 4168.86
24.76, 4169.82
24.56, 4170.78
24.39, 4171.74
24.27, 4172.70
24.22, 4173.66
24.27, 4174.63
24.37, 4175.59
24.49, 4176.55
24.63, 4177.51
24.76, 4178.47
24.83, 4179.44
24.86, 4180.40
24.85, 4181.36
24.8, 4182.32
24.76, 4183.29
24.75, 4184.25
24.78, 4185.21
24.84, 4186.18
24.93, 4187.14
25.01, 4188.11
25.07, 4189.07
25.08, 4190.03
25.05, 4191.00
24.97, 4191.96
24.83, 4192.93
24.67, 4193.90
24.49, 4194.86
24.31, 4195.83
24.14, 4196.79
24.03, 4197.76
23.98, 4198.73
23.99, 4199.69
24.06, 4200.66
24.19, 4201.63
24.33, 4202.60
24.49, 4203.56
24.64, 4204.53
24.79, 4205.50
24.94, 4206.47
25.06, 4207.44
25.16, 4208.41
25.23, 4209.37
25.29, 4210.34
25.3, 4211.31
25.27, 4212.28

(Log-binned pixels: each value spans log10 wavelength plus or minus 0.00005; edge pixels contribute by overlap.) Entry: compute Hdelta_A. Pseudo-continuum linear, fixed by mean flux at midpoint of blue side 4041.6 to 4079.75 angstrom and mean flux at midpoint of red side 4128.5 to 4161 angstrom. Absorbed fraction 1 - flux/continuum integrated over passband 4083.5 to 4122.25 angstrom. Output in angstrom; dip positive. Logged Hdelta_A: 1.6 angstrom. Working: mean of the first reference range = 24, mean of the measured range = 23.6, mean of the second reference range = 25.2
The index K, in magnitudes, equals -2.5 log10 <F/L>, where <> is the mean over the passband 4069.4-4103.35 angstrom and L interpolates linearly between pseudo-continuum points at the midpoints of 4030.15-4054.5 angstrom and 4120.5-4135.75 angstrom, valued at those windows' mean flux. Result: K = 0.061 mag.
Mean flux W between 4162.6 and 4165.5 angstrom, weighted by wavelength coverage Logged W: 25.7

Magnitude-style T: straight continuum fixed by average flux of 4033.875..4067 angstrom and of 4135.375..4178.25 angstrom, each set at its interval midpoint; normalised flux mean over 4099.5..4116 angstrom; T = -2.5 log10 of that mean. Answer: 0.095 mag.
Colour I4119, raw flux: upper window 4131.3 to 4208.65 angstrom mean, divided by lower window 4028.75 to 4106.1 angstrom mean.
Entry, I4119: 1.05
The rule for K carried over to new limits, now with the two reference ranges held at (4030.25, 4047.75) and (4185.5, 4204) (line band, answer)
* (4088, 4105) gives 0.10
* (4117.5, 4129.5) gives -0.06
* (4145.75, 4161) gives -0.05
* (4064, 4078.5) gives 0.01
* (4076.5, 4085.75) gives 0.00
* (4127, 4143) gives -0.03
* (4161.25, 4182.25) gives -0.02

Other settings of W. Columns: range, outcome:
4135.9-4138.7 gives 25.4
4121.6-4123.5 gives 25.8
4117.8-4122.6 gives 25.6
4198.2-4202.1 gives 24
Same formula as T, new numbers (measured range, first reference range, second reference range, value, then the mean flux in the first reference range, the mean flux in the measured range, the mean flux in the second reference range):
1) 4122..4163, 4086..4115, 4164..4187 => -0.06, 23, 25.3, 24.8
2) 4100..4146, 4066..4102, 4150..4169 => 0.01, 23.6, 24.4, 25.4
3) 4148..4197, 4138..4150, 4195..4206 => -0.01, 25.3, 25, 24.3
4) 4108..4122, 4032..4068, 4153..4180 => -0.02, 24.1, 25.1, 25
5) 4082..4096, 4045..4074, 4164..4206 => -0.01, 24.1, 24.5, 24.7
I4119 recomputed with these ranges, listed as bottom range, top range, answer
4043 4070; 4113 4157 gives 1.06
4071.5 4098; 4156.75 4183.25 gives 1.04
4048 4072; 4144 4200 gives 1.03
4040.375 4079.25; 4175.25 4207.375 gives 1.03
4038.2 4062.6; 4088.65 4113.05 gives 0.94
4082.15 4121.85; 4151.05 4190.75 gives 1.06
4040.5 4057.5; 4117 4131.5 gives 1.07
